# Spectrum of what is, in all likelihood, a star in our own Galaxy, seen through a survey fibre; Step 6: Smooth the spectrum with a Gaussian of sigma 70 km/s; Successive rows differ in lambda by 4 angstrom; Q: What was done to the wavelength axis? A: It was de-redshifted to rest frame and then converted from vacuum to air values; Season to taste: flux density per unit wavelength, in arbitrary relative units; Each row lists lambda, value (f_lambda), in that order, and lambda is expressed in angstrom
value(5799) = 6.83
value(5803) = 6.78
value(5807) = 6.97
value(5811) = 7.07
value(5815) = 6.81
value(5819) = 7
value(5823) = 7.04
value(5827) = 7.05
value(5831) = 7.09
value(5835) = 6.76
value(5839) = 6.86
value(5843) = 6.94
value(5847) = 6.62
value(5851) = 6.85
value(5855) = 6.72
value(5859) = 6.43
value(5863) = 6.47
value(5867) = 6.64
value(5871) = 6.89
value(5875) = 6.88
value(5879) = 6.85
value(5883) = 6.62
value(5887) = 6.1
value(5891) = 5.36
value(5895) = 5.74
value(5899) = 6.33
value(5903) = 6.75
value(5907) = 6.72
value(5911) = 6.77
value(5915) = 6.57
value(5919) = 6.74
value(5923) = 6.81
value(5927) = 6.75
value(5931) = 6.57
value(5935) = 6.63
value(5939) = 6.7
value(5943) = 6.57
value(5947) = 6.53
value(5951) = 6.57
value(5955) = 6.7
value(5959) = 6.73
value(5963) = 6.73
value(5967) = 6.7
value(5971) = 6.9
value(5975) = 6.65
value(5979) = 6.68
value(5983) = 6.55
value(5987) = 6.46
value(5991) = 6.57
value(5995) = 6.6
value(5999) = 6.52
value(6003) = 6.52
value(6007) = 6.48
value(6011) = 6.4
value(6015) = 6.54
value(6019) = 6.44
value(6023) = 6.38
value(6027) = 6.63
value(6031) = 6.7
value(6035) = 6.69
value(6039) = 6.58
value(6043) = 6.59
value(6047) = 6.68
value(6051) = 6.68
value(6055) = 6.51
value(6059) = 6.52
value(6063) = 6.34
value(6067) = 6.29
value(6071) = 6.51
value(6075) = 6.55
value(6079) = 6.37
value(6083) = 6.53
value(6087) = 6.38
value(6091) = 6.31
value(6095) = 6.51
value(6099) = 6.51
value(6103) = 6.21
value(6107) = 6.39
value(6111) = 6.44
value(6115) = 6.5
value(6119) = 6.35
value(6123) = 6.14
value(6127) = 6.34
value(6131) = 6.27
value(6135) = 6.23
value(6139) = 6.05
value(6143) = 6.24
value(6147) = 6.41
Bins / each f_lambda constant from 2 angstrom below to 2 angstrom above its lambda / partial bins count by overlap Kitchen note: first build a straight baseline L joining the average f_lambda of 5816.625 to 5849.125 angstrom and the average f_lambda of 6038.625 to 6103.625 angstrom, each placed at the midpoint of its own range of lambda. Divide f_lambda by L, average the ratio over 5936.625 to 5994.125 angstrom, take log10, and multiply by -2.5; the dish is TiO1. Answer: 0.00 mag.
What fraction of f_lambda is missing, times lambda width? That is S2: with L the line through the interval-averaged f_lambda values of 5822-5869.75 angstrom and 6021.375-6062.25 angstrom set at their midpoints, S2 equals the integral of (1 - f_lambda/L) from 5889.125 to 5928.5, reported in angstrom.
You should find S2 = 1.6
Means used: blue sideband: 6.79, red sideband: 6.59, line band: 6.45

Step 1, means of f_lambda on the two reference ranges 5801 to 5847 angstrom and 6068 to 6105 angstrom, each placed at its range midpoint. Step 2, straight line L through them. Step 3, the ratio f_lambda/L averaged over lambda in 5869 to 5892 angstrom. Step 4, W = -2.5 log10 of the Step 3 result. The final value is 0.05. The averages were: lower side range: 6.93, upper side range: 6.43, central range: 6.5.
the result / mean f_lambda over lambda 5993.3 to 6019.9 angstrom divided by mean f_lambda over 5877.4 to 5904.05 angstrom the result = 1.04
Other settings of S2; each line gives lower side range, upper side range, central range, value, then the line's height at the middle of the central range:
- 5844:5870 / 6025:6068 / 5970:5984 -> -0.2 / 6.6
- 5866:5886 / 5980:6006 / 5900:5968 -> -0.3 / 6.65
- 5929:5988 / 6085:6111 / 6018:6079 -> -0.5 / 6.48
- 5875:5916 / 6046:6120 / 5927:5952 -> -0.8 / 6.41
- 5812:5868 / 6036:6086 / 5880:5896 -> 1.7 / 6.75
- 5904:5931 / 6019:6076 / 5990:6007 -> 0.2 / 6.61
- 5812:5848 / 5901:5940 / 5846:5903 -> 2.9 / 6.81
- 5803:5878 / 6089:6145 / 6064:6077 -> -0.1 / 6.41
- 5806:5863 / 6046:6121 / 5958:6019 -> 0.1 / 6.6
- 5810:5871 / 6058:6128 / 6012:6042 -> -0.2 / 6.51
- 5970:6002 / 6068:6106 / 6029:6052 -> -0.5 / 6.51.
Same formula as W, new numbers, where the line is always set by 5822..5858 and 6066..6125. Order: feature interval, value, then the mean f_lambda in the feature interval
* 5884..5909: 0.10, 6.18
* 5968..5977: -0.02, 6.77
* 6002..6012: 0.02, 6.47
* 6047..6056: -0.02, 6.62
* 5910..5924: 0.00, 6.71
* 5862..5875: 0.02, 6.71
